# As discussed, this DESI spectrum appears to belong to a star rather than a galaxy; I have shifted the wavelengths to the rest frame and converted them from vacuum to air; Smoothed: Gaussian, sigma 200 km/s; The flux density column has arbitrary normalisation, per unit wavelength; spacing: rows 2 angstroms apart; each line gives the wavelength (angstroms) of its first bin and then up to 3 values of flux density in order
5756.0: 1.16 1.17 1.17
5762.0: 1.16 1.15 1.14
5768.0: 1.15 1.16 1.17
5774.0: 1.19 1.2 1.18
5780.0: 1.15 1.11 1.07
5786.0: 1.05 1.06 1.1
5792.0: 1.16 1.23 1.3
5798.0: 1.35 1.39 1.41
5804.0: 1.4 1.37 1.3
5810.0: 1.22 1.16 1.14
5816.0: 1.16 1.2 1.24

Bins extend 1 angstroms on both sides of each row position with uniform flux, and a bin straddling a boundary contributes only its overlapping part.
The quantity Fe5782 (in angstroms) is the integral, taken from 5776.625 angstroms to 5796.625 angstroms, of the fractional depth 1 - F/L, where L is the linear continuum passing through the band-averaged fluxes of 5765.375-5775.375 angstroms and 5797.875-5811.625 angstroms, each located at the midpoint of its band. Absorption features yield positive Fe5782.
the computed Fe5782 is 1.7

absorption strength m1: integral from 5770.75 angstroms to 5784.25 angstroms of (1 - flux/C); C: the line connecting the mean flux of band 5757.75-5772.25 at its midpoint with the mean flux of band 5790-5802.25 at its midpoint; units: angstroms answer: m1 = 0.56 angstroms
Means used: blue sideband 1.16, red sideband 1.28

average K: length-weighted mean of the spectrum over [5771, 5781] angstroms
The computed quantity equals 1.18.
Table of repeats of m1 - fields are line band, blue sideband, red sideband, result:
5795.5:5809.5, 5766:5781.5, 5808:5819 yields -2.1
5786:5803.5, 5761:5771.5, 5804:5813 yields -0.1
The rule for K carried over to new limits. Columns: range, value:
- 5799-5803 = 1.4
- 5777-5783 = 1.15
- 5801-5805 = 1.4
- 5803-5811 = 1.32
